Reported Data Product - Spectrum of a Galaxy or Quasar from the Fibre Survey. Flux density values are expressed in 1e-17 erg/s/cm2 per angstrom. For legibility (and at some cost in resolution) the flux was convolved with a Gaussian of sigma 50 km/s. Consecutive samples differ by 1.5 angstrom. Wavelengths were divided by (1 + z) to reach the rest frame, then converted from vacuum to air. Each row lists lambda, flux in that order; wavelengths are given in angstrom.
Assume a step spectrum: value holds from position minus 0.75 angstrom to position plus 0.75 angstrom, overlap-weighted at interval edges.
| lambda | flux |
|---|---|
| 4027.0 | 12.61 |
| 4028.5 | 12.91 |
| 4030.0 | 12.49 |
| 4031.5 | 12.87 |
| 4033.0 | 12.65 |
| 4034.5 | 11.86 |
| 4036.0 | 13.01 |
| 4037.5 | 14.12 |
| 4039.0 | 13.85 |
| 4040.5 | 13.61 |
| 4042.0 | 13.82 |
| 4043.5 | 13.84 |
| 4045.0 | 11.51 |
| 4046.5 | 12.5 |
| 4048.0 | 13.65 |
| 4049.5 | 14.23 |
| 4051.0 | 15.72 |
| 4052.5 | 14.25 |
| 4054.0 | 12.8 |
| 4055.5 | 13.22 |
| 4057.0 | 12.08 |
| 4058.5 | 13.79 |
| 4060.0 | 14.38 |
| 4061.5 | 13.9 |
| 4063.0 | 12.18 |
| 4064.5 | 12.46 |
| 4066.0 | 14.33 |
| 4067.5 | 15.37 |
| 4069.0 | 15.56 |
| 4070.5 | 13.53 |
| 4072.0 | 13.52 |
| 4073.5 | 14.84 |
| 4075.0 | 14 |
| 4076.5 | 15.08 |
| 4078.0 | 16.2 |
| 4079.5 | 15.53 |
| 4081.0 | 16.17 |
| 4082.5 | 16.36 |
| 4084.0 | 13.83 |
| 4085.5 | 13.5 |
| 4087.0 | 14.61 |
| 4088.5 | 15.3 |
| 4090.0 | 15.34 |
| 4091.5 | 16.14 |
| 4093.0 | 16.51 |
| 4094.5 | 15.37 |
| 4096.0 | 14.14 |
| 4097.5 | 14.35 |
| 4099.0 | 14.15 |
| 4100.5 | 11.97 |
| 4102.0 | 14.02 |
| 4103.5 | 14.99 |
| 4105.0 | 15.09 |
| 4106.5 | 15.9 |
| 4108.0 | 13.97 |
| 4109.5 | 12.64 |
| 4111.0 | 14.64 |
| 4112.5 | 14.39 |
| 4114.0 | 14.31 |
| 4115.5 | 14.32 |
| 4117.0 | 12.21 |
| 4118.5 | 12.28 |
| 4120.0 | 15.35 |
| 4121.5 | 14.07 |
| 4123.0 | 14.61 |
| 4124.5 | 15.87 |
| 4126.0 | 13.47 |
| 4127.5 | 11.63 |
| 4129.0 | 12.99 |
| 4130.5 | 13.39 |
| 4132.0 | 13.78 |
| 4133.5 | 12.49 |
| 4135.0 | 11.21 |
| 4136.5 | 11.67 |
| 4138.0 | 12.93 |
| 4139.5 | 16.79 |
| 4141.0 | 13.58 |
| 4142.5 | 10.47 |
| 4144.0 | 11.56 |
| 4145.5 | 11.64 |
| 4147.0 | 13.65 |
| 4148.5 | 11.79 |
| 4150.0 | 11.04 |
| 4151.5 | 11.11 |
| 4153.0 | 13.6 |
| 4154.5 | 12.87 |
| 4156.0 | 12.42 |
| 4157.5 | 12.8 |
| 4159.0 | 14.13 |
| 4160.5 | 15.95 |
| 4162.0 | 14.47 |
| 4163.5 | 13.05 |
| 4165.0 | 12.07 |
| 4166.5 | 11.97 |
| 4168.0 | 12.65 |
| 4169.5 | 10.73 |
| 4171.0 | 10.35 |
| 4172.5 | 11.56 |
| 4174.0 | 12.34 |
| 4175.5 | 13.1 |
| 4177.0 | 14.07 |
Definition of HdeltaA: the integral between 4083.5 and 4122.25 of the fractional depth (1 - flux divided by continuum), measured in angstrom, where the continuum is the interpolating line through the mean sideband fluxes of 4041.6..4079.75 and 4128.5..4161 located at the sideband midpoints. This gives -2.9 angstrom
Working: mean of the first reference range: 13.9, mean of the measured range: 14.4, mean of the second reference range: 12.8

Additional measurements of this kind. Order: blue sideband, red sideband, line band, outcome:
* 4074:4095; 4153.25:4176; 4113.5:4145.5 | 1.4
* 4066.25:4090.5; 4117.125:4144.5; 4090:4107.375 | -0.7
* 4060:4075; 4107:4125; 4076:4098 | -1.9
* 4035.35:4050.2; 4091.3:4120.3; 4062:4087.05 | -1.2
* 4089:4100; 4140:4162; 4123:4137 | 0.6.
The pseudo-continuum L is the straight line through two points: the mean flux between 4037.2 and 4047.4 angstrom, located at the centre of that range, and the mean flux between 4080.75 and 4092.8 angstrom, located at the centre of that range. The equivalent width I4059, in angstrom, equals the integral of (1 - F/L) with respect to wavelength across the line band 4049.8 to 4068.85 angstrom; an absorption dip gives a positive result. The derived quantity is 0.32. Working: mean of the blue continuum 13.3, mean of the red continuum 15.2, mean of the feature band 13.8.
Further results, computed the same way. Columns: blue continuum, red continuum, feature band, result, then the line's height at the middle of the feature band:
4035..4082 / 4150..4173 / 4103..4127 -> -1.81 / 13.2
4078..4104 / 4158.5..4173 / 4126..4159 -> 1.89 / 13.4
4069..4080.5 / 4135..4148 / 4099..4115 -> -0.51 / 13.8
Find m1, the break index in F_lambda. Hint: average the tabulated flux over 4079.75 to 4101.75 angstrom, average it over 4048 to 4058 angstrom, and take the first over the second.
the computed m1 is 1.08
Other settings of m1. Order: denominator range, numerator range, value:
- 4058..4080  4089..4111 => 1.02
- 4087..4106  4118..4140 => 0.91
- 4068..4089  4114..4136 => 0.90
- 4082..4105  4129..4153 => 0.85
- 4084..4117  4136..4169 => 0.89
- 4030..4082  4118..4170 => 0.94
